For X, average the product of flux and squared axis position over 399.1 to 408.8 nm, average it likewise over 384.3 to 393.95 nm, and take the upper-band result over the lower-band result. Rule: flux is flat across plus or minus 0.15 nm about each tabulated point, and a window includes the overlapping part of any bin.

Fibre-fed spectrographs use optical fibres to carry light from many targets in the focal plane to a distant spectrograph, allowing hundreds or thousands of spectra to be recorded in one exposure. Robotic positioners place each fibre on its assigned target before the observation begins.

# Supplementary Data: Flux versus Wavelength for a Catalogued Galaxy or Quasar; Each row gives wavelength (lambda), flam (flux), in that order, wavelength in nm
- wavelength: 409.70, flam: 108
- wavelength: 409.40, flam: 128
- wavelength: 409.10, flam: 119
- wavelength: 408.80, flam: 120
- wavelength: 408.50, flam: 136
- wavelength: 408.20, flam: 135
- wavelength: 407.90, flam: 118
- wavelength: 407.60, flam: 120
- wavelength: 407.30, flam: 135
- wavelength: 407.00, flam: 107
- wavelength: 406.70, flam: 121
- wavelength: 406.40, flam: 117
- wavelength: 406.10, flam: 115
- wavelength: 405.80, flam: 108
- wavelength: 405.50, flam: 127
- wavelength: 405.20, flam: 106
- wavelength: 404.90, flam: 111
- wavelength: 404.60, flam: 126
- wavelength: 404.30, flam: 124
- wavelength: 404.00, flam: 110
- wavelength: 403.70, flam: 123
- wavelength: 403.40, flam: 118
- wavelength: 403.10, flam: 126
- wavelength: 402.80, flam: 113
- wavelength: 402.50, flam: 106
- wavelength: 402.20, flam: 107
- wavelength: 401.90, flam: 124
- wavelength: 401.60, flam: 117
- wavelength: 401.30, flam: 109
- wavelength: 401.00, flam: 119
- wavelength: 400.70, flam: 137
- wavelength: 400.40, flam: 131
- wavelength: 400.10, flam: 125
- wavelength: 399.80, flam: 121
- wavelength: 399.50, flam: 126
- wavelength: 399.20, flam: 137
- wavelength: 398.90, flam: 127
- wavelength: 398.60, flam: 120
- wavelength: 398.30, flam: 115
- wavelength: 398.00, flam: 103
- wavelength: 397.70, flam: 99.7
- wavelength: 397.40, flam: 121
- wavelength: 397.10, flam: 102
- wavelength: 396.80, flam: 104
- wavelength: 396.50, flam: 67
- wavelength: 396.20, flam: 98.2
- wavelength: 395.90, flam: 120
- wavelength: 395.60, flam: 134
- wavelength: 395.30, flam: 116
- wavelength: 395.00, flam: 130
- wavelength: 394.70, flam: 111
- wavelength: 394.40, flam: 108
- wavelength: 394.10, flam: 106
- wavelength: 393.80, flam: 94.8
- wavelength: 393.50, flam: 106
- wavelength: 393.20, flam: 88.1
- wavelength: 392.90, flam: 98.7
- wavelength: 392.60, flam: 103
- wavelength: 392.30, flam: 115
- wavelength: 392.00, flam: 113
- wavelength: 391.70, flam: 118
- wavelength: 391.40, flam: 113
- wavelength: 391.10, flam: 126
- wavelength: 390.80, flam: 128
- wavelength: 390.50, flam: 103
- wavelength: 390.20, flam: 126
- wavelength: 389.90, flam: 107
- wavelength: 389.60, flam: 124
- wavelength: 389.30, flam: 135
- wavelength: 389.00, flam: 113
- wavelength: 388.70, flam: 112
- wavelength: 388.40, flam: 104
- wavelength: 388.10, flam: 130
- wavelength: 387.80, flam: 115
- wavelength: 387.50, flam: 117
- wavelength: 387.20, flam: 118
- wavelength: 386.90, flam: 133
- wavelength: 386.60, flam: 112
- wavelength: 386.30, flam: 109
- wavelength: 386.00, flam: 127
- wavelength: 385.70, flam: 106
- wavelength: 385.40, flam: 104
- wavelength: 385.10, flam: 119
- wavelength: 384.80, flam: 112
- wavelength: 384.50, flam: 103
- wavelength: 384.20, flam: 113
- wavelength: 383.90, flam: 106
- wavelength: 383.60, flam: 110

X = 1.14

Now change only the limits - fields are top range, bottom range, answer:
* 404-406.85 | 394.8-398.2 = 1.12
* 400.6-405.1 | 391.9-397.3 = 1.15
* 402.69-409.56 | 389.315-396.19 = 1.13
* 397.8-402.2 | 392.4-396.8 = 1.18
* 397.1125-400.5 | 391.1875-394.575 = 1.16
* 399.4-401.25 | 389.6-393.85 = 1.18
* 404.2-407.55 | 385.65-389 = 1.11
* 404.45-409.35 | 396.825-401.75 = 1.05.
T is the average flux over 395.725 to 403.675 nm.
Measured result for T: 115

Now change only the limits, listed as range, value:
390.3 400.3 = 112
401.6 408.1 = 117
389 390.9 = 120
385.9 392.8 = 117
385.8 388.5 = 118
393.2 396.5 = 109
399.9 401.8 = 123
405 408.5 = 120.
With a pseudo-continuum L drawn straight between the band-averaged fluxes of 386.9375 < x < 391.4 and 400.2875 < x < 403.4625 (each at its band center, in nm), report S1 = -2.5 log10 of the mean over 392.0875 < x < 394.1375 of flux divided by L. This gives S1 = 0.167 mag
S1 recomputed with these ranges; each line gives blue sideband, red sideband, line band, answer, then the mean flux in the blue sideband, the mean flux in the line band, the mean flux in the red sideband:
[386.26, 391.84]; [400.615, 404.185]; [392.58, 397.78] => 0.11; 118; 106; 117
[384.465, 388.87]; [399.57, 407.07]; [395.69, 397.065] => 0.18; 115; 99.3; 118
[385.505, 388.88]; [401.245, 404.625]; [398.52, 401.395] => -0.08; 116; 126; 117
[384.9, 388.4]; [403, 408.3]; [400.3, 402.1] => -0.03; 117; 122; 119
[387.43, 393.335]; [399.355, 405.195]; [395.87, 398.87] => 0.12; 114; 105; 119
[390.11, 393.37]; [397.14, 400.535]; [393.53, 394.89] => 0.09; 112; 106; 120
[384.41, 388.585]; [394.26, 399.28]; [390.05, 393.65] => 0.02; 115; 111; 112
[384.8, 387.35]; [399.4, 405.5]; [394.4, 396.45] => 0.03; 116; 115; 119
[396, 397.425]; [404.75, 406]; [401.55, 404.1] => -0.07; 97.2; 116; 113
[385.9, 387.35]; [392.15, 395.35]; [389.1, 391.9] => -0.07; 120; 120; 107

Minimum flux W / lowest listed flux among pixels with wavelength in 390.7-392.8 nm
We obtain 103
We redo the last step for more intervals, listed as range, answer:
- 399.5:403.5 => 106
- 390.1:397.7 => 67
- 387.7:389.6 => 104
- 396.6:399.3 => 99.7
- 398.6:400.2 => 120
